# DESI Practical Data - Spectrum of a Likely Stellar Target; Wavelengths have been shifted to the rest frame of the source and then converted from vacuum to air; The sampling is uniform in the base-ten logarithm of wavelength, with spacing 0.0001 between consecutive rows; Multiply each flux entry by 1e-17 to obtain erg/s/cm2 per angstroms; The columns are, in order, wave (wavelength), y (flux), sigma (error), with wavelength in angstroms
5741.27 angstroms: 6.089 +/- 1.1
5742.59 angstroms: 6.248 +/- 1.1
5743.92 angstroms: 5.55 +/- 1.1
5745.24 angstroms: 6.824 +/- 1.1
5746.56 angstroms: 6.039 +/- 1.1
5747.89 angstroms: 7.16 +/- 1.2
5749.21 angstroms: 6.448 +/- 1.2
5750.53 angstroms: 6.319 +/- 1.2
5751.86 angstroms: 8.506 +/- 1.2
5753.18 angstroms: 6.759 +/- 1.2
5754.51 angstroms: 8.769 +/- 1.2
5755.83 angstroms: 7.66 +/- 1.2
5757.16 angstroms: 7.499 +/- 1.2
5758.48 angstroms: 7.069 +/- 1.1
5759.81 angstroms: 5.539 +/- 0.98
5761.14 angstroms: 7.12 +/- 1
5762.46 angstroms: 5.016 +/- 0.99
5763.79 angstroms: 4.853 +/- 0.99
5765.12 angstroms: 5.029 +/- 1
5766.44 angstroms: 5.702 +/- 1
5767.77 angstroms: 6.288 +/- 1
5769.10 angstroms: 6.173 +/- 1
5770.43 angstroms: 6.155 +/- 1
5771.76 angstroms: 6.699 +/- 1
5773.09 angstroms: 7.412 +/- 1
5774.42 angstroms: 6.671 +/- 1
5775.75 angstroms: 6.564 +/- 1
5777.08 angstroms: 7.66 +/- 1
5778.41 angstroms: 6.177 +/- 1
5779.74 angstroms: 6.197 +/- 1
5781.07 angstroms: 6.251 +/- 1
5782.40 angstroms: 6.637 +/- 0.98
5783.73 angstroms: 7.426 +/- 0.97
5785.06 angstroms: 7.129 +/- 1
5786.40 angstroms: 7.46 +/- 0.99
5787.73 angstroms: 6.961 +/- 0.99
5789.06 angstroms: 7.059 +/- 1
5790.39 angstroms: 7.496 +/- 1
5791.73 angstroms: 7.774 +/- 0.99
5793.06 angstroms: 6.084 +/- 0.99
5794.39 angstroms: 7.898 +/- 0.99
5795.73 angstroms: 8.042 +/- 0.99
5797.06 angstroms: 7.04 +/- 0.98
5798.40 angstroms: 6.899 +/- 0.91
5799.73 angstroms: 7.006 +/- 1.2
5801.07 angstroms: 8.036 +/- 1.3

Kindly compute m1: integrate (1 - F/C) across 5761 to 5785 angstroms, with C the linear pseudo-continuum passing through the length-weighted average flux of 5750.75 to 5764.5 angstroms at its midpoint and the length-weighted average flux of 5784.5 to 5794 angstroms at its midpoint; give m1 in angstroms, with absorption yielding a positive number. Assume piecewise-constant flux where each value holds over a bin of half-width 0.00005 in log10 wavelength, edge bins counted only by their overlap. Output 2.3 angstroms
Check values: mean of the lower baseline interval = 6.85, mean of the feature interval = 6.34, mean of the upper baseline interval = 7.16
